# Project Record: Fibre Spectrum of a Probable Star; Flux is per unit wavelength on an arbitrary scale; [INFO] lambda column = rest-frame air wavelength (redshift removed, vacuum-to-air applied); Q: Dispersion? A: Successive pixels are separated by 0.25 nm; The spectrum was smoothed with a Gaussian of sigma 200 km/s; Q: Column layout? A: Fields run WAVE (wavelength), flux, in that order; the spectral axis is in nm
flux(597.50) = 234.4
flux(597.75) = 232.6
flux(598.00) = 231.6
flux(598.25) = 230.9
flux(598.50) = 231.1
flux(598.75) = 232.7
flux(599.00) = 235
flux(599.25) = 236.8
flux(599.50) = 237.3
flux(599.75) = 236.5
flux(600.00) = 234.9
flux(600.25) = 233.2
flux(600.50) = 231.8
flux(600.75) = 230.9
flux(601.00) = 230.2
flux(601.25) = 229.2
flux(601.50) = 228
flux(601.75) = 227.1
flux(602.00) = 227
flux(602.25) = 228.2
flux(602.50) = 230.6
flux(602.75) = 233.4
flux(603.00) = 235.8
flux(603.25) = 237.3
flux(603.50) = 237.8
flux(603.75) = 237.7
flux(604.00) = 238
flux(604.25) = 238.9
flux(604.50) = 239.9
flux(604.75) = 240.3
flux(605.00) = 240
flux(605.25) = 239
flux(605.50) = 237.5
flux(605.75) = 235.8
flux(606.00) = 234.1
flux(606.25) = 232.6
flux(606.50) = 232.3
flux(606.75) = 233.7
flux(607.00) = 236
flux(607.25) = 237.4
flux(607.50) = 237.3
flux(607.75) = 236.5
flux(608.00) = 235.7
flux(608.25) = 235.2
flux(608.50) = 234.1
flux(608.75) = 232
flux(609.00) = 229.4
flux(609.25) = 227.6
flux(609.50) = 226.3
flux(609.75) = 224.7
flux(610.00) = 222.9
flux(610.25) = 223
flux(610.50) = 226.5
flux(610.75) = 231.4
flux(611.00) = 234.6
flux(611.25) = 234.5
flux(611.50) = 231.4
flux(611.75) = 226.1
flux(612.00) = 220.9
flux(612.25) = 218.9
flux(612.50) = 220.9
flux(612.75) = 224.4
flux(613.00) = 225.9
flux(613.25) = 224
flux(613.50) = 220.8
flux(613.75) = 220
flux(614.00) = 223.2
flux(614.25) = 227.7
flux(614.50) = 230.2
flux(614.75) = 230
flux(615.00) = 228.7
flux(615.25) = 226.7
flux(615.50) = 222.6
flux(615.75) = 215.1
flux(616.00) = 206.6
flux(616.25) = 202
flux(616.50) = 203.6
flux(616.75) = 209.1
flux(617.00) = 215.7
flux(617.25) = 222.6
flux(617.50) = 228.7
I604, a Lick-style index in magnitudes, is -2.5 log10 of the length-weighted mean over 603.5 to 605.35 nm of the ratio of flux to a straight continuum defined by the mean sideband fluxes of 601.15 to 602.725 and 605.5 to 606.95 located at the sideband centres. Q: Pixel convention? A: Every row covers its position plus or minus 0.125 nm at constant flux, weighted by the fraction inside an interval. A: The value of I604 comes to -0.03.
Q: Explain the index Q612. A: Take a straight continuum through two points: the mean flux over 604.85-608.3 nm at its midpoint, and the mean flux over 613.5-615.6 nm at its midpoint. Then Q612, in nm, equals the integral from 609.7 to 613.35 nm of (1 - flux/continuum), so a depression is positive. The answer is 0.06 nm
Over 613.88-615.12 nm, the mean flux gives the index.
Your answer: 228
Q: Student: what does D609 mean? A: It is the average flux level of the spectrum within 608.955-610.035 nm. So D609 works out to 226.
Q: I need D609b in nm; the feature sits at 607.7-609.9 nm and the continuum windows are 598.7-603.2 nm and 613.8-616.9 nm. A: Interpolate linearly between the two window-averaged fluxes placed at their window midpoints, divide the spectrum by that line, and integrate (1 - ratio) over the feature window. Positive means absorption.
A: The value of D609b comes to -0.06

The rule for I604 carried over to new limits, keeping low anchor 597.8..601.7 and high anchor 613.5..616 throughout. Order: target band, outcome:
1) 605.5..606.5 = -0.026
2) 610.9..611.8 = -0.030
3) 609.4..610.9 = 0.003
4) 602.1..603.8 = -0.016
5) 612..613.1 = 0.014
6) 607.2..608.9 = -0.036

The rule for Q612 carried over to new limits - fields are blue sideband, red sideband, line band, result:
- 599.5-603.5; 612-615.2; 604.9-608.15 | -0.10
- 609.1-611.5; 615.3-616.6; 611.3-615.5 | -0.12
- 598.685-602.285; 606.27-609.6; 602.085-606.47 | -0.06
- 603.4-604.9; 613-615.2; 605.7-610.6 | 0.04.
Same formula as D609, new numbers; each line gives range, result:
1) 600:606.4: 234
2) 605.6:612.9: 230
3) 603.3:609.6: 235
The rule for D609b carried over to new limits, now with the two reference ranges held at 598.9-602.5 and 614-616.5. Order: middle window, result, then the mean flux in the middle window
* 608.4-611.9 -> -0.070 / 229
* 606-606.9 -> -0.023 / 233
